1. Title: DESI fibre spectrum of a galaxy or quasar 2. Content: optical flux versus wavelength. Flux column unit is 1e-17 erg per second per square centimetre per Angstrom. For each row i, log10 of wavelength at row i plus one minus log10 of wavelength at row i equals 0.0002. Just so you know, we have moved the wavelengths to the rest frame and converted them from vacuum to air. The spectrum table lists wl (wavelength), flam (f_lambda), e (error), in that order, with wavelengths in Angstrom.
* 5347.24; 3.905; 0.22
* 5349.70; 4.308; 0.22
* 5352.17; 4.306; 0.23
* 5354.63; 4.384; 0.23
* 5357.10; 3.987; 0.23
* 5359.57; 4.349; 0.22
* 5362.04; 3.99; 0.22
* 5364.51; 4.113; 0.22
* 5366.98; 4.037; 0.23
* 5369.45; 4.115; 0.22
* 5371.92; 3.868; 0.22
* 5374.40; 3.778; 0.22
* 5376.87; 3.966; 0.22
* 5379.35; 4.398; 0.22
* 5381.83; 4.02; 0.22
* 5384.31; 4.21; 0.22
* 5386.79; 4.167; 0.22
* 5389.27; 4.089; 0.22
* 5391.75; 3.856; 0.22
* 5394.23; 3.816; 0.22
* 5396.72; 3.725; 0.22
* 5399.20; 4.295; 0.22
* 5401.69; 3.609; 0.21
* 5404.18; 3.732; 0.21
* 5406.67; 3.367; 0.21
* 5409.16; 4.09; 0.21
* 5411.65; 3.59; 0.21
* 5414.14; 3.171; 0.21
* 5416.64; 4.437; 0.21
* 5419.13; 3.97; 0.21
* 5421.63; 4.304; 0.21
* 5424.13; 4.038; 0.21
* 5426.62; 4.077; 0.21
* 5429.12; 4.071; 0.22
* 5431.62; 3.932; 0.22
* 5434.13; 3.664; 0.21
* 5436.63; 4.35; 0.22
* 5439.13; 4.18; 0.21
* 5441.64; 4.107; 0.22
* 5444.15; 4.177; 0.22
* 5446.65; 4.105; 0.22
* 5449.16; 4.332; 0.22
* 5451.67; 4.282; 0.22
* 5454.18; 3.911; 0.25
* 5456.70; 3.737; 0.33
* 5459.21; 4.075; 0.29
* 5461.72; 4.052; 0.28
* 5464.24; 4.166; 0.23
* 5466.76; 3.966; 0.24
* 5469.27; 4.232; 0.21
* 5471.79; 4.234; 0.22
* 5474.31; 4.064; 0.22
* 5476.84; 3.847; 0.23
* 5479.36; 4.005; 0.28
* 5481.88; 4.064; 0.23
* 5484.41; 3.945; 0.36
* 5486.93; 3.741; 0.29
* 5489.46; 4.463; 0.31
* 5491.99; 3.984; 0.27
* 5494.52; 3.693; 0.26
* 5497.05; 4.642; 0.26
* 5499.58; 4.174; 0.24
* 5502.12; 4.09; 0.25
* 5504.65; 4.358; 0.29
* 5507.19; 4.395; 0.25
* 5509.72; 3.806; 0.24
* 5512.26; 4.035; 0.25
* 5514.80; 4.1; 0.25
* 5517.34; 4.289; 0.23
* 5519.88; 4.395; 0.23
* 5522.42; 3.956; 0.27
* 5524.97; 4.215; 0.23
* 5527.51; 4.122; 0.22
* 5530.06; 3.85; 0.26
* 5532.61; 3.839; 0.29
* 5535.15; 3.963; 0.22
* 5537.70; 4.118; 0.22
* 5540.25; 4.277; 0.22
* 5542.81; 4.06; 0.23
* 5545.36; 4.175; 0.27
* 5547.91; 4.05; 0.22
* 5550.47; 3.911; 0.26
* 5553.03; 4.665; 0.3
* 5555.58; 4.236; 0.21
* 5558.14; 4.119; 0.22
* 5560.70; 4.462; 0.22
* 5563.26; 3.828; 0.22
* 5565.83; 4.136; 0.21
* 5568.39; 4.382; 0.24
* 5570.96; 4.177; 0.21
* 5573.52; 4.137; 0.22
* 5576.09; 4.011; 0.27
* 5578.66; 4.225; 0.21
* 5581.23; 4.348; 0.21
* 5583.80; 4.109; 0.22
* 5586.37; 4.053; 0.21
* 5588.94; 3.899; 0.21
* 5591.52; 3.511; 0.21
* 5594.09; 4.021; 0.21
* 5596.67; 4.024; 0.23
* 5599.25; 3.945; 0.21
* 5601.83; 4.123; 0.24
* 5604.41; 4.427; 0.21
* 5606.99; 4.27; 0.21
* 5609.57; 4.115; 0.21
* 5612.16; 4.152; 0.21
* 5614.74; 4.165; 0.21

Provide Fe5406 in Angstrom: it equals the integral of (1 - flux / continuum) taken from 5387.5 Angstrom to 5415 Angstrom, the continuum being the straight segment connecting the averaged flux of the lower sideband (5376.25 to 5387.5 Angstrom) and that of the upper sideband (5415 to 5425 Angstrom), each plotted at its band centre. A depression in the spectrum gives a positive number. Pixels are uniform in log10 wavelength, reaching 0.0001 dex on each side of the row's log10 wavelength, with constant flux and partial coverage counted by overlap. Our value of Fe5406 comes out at 2.5 Angstrom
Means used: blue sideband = 4.16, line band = 3.78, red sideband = 4.15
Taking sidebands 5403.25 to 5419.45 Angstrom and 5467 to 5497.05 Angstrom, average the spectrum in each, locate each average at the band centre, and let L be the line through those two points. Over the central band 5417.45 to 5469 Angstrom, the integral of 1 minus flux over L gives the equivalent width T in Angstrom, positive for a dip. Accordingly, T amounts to -2.58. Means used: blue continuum 3.76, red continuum 4.05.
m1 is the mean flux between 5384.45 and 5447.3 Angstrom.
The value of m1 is 3.96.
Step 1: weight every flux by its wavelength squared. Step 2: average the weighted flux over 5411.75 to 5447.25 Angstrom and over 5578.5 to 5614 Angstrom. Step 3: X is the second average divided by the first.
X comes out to 1.1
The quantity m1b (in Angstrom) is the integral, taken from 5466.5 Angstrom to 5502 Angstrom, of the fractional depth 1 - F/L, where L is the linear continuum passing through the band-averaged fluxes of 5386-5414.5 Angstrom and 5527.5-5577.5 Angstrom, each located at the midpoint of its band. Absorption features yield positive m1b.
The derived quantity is -0.9 Angstrom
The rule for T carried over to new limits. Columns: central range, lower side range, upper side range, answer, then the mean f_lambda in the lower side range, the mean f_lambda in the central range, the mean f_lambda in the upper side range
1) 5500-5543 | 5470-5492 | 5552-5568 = 0.4 Angstrom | 4.05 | 4.11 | 4.24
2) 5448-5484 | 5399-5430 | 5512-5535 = -0.8 Angstrom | 3.89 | 4.06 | 4.09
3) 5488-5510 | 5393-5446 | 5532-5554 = -0.7 Angstrom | 3.94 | 4.19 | 4.12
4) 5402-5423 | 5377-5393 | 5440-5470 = 1.4 Angstrom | 4.11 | 3.82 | 4.09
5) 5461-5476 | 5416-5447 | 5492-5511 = 0.1 Angstrom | 4.1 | 4.11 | 4.15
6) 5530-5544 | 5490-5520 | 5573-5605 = 0.3 Angstrom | 4.16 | 4.03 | 4.05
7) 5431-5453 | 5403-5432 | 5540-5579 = -1.0 Angstrom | 3.9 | 4.13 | 4.17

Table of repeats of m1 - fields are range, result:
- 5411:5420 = 3.8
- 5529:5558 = 4.11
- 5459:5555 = 4.11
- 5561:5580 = 4.14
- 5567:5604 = 4.08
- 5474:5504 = 4.06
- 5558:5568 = 4.16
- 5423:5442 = 4.05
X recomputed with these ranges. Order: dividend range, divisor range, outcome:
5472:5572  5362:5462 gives 1.07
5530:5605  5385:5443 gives 1.10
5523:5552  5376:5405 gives 1.07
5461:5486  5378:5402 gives 1.04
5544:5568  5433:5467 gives 1.06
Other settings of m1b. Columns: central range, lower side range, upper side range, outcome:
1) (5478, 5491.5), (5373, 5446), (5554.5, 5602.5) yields 0.0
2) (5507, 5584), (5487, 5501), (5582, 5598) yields -1.9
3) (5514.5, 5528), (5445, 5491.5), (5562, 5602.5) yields -0.4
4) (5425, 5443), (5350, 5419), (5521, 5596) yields -0.2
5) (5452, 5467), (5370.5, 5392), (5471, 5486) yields 0.1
